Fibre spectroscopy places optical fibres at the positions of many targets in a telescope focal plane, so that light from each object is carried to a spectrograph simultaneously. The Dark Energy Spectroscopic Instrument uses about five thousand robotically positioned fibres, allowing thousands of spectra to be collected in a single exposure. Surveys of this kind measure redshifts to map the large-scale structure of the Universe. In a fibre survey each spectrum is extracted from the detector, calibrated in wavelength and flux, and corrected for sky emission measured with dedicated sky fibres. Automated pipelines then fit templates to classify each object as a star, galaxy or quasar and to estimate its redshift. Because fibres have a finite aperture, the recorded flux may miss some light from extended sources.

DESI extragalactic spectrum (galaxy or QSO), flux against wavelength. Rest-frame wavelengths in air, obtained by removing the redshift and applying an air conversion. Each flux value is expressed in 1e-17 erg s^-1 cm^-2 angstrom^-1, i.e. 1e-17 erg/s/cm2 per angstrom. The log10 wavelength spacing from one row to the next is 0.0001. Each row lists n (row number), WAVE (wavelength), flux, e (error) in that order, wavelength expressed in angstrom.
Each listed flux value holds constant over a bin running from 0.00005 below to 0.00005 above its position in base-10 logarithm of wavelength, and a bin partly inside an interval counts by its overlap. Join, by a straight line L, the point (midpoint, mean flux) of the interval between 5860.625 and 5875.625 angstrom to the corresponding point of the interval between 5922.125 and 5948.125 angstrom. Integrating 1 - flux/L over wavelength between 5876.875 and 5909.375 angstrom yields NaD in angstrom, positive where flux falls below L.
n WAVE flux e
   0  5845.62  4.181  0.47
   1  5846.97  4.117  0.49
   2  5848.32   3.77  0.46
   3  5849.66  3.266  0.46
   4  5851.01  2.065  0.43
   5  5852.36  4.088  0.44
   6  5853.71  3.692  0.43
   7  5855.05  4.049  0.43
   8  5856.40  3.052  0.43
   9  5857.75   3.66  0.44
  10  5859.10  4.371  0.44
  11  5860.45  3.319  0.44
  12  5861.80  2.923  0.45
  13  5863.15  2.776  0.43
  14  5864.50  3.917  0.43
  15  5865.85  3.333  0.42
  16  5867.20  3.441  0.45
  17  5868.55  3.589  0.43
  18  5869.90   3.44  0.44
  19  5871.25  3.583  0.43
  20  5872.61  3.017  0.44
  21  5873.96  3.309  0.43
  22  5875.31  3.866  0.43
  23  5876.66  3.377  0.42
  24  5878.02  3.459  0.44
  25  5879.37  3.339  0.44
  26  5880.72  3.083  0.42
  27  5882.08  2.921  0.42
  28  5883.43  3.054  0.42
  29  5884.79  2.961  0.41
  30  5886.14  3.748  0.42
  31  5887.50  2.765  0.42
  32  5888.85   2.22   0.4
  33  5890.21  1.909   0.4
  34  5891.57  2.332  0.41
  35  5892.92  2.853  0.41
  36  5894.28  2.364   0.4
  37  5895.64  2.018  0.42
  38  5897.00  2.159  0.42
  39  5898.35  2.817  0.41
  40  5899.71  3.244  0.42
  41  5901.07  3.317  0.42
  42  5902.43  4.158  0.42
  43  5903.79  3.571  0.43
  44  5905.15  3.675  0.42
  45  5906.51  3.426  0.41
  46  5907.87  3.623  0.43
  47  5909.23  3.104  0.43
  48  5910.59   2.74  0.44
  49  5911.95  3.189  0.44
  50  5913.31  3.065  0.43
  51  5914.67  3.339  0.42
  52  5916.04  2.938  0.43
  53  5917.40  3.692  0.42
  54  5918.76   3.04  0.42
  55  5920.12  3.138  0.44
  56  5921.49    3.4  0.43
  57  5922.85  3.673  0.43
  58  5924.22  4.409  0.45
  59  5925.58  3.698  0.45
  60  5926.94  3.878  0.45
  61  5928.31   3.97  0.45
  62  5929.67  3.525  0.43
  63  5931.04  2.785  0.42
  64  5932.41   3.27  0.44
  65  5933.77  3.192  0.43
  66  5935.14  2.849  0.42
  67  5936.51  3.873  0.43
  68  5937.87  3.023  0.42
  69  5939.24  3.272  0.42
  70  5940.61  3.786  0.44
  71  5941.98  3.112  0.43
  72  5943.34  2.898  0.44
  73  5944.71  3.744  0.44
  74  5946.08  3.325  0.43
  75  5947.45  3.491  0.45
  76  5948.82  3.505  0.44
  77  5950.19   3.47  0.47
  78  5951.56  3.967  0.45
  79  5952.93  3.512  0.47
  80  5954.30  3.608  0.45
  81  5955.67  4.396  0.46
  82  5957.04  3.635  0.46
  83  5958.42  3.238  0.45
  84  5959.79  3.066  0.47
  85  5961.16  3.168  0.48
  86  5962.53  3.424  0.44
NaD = 3.77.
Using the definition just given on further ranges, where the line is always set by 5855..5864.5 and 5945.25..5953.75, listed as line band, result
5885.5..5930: 4.1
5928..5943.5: 1.0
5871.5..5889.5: 1.5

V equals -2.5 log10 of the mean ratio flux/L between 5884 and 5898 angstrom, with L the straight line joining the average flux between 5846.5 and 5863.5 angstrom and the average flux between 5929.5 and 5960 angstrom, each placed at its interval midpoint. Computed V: 0.33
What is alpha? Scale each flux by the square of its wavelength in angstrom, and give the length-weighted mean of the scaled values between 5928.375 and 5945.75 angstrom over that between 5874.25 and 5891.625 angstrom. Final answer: 1.11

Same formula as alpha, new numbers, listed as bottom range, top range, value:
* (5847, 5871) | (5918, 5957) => 1.03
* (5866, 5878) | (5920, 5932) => 1.07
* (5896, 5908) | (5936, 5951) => 1.05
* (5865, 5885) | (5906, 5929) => 1.05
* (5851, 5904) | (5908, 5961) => 1.09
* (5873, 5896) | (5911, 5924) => 1.14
